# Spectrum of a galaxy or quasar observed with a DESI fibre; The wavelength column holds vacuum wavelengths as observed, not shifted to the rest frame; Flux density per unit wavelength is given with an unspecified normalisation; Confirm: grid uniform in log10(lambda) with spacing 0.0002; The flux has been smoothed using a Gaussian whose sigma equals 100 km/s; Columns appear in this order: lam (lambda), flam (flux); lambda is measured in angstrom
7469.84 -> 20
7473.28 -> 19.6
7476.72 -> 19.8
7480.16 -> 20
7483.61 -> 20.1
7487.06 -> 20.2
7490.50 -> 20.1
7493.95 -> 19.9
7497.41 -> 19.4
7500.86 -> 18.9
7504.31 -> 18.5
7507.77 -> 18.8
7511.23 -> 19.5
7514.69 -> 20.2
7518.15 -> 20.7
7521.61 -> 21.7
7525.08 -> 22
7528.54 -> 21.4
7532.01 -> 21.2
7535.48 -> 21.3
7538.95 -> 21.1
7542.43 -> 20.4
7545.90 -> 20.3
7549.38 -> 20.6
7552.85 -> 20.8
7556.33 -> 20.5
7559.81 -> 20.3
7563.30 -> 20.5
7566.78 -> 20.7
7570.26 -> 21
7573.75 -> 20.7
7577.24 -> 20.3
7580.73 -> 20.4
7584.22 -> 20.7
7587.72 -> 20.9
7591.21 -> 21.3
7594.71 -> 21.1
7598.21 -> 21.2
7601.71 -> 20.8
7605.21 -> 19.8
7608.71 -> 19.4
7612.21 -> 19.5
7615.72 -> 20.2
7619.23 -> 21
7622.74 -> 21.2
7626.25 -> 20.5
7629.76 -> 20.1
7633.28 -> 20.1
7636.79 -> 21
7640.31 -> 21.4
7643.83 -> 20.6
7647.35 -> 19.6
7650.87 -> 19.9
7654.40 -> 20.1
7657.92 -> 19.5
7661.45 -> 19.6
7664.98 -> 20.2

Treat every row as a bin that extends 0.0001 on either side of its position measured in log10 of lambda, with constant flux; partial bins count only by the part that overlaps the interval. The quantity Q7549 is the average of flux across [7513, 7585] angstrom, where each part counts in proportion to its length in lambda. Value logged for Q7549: 20.8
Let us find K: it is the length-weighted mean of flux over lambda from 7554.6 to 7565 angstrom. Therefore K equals 20.4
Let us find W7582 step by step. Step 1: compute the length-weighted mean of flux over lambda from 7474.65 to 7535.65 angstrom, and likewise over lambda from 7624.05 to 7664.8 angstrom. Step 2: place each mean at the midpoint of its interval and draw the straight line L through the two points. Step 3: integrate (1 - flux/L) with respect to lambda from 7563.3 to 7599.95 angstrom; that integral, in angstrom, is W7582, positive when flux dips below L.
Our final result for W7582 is -1.1 angstrom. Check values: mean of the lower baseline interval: 20.2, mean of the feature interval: 20.8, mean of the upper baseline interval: 20.2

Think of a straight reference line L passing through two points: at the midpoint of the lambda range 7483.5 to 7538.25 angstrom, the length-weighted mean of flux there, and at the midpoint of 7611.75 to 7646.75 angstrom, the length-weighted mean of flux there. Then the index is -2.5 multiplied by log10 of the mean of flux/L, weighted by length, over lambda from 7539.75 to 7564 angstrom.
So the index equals -0.01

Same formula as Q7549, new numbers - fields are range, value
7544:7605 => 20.7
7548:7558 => 20.6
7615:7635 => 20.5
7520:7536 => 21.5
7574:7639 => 20.5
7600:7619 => 20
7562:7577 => 20.7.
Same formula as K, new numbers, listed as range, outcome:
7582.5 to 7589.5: 20.8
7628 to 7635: 20.1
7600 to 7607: 20.3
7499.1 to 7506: 18.7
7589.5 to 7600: 21.2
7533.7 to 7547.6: 20.8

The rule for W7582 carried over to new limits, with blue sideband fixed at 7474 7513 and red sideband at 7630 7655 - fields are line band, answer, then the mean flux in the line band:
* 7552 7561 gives -0.3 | 20.5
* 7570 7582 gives -0.3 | 20.6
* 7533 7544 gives -0.6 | 20.9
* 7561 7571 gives -0.4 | 20.7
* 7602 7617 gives 0.3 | 19.8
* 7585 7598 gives -0.6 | 21.1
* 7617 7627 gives -0.3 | 20.9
